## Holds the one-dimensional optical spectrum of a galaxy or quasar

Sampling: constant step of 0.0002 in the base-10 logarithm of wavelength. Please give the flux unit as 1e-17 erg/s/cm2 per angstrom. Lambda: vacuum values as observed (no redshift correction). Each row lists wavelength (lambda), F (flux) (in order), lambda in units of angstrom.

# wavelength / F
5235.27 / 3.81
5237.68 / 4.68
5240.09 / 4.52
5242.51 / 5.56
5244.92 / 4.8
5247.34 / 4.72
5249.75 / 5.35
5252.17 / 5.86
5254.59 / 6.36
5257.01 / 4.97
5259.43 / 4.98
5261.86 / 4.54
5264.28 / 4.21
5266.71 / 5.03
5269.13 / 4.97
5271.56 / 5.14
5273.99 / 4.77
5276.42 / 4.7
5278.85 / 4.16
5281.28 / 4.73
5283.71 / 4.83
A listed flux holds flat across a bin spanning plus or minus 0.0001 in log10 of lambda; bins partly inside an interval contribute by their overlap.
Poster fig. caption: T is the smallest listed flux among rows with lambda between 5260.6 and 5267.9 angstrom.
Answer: 4.21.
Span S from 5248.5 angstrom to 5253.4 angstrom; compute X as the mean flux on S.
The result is 5.6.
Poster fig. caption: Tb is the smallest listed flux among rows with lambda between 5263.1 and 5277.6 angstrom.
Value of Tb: 4.21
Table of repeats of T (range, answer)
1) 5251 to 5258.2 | 4.97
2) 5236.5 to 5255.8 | 4.52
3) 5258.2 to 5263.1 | 4.54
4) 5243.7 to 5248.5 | 4.72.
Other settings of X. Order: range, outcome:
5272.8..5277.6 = 4.73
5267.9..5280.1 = 4.75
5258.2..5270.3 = 4.75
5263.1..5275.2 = 4.82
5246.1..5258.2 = 5.45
